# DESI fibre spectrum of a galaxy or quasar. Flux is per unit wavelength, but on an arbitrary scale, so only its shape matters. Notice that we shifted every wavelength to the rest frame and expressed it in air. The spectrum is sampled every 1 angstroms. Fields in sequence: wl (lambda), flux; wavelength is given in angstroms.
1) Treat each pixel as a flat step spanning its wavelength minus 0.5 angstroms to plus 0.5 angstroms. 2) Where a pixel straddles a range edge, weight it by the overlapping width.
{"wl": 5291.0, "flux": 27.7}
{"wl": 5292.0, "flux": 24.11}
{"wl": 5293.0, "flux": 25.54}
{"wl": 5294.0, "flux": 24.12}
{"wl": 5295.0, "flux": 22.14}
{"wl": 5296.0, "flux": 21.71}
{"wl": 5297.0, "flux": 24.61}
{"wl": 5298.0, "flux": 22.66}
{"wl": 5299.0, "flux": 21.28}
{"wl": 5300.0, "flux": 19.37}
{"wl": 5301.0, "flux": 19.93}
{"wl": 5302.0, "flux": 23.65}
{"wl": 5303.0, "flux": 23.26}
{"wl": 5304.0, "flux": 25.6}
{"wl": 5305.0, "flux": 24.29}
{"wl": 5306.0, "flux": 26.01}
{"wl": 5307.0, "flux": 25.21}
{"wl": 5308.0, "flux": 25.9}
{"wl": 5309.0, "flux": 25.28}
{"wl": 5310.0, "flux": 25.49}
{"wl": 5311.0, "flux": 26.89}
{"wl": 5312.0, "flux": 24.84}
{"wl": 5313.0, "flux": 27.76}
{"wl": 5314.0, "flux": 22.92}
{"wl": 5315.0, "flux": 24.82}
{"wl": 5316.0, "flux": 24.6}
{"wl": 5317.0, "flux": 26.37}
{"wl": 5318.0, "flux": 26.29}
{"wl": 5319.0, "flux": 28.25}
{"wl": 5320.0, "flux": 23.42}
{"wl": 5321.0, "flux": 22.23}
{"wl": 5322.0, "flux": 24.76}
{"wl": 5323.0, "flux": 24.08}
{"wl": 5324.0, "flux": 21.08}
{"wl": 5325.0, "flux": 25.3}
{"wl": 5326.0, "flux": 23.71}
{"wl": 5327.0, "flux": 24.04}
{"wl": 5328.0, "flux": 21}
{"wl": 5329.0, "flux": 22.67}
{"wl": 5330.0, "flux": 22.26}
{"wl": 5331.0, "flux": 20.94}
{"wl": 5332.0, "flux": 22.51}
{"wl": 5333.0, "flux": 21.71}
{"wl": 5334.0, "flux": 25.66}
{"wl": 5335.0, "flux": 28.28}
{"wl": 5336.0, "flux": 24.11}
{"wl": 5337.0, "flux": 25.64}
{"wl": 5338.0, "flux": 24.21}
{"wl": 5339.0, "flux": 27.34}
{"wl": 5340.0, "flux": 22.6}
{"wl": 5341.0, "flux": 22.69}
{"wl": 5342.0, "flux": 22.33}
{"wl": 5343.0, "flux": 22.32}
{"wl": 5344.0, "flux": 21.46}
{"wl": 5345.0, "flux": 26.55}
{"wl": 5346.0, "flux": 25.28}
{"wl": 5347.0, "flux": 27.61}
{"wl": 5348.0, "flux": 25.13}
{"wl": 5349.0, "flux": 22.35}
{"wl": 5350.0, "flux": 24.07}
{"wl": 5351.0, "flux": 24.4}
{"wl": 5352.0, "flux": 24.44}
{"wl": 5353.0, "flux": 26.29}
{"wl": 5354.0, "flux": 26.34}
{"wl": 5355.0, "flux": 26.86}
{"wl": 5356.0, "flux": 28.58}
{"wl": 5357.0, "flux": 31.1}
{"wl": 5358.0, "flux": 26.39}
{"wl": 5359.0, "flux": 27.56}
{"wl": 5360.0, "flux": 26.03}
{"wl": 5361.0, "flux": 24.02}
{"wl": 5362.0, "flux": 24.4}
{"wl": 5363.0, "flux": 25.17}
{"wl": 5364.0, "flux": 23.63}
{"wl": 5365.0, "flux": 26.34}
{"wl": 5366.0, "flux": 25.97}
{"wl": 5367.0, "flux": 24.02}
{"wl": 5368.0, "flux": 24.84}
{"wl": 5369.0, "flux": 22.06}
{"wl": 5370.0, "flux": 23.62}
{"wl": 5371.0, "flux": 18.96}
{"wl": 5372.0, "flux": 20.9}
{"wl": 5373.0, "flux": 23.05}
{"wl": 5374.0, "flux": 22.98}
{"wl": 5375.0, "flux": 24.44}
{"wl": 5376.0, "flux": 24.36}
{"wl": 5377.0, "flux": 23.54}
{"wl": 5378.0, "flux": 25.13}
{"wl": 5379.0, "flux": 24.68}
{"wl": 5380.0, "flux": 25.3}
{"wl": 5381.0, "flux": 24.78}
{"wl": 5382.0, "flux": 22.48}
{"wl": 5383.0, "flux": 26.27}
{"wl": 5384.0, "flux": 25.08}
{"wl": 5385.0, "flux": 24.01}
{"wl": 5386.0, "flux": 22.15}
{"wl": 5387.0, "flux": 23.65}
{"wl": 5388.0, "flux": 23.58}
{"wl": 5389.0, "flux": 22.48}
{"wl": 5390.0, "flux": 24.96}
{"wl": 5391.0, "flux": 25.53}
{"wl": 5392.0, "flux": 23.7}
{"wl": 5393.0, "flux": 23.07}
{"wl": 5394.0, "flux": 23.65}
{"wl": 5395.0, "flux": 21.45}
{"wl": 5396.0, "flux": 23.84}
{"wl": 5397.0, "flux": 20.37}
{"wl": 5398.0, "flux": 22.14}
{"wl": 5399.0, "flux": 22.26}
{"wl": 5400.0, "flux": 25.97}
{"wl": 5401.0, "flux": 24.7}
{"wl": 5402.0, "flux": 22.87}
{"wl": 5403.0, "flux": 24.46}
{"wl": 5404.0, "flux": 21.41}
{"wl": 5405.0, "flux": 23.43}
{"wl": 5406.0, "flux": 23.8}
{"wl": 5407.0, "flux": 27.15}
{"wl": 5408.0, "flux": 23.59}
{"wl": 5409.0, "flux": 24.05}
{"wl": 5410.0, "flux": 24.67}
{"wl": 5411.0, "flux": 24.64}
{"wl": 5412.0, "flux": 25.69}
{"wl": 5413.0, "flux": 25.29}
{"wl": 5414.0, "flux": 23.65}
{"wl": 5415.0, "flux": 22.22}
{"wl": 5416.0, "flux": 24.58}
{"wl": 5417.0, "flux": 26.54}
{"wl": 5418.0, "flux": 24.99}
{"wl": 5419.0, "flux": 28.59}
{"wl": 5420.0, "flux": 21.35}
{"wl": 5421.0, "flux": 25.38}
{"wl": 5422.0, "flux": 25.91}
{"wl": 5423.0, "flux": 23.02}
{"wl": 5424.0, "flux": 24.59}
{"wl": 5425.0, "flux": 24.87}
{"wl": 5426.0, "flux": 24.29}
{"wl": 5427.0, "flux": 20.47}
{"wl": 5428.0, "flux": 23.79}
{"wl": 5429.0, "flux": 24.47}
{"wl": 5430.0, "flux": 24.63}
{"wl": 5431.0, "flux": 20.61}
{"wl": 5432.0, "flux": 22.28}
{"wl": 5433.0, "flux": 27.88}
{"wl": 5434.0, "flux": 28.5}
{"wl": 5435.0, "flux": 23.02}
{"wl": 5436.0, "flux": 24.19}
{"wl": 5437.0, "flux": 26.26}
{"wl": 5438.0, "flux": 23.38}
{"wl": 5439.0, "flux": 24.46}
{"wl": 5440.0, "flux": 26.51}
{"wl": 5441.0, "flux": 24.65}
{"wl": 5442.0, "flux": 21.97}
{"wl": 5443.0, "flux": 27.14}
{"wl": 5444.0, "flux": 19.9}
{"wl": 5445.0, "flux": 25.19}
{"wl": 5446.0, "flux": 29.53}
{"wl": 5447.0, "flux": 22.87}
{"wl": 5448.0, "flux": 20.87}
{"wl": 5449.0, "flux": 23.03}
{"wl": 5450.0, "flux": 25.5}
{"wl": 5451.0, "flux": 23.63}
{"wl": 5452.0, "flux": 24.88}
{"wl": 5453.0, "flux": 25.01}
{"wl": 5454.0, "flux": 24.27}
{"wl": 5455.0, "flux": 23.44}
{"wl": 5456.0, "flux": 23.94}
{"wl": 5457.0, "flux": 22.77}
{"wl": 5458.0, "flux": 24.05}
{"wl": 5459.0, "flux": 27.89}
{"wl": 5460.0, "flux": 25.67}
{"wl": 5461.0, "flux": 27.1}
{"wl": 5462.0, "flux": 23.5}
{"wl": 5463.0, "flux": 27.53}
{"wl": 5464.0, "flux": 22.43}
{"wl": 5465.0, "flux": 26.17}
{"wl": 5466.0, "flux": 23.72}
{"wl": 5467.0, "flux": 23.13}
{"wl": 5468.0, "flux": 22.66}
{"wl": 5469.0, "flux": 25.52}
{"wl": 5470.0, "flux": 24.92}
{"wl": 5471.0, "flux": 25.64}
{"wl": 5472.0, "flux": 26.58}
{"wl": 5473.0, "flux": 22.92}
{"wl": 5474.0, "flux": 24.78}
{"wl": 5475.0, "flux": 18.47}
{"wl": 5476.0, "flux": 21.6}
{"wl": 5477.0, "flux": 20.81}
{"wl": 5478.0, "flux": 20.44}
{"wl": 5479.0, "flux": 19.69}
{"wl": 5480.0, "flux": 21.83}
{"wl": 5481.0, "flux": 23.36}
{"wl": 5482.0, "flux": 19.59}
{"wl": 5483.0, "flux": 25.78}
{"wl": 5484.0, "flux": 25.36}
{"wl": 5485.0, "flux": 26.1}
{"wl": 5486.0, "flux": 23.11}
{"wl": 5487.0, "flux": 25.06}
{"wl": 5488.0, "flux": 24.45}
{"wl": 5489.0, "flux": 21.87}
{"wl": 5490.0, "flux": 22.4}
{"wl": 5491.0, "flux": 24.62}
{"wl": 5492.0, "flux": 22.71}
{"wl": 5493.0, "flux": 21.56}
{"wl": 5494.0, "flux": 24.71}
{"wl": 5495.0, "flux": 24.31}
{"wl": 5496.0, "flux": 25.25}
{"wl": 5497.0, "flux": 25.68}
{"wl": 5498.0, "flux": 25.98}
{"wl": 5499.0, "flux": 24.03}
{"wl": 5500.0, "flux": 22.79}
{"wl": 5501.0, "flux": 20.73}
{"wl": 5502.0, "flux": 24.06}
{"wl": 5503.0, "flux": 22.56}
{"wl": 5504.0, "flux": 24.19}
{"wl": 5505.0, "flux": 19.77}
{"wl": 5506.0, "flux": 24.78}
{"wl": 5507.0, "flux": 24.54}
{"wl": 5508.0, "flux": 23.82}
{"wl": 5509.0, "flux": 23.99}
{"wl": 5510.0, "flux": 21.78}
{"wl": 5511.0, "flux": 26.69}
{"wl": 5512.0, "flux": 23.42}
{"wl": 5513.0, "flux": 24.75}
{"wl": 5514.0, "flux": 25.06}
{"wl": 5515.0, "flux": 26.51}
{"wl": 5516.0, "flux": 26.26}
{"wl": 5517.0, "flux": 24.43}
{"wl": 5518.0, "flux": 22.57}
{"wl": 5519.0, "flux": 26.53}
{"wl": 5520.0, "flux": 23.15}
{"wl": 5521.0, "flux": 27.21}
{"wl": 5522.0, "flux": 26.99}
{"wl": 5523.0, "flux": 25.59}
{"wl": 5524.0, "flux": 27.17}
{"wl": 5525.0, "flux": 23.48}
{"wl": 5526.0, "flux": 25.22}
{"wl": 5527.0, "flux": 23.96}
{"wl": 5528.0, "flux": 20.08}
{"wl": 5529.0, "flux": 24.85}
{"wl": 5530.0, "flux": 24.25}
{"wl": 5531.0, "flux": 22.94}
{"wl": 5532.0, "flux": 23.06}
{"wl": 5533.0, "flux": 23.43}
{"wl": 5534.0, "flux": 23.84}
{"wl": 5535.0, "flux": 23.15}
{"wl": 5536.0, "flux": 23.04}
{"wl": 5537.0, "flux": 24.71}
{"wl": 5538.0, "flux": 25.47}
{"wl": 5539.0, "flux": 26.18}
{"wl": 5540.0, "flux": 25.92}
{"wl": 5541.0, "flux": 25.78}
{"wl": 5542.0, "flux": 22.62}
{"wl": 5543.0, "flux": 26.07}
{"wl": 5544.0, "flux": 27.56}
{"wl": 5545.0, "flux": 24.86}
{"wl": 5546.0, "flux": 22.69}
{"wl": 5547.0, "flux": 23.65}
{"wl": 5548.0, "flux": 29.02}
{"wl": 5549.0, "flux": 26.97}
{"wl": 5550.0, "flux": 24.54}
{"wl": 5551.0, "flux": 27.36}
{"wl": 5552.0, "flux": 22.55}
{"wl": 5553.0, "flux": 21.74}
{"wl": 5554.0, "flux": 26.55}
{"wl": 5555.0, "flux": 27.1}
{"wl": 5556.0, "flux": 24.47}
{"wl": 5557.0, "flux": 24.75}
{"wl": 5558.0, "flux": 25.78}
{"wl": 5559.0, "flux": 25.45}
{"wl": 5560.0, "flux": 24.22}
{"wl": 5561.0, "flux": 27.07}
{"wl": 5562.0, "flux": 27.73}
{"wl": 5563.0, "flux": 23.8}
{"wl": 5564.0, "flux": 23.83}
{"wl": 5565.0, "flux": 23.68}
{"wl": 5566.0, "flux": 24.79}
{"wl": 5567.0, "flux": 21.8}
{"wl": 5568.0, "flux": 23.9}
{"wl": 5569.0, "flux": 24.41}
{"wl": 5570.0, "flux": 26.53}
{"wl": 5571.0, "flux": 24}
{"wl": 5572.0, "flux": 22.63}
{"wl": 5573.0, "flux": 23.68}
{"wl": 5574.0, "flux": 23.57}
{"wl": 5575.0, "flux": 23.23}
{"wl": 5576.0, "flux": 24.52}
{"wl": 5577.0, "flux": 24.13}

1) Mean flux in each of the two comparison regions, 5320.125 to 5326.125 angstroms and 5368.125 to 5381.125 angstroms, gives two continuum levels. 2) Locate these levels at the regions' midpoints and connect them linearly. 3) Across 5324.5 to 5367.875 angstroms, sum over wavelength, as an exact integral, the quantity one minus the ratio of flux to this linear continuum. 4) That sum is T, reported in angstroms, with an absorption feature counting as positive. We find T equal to -2.4 angstroms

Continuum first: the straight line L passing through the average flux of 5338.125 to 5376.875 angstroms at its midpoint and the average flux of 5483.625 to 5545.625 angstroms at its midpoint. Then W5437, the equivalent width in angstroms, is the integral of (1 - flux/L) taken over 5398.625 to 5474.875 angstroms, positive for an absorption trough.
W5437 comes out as 0.2 angstroms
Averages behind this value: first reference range 24.6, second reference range 24.3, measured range 24.4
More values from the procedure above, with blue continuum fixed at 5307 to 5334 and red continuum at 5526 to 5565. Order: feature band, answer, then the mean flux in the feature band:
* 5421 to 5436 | 0.2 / 24.2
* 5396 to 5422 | 0.3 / 24.2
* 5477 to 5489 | 0.8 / 23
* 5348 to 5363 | -1.0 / 25.9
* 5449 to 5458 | 0.2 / 24.1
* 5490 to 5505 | 0.6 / 23.6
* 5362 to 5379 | 0.4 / 23.7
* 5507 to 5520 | 0.0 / 24.6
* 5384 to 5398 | 0.6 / 23.3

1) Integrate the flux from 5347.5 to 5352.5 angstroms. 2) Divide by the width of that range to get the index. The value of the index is 24.1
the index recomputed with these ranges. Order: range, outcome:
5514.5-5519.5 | 25.3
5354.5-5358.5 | 28.2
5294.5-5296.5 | 21.9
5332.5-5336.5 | 24.9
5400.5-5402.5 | 23.8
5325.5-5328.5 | 22.9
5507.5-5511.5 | 24.1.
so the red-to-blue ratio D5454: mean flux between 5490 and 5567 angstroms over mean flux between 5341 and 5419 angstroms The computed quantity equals 1.01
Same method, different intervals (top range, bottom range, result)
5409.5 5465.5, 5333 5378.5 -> 0.99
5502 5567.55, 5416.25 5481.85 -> 1.02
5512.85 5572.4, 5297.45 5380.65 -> 1.02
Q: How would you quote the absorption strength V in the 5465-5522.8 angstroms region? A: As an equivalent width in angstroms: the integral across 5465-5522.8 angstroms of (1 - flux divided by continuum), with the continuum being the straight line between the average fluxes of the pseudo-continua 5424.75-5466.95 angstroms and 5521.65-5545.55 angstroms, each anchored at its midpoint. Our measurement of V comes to 1.6 angstroms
